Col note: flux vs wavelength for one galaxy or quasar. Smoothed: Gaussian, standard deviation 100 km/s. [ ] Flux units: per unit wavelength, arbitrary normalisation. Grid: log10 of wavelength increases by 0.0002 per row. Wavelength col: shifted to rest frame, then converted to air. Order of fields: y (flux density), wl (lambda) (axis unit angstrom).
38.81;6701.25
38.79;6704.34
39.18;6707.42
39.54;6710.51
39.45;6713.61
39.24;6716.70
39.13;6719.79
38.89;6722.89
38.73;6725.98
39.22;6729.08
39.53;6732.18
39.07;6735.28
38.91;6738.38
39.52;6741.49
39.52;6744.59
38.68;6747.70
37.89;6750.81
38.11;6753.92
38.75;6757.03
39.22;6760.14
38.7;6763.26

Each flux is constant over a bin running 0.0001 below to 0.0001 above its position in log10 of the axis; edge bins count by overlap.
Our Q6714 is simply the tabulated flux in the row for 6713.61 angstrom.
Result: 39.45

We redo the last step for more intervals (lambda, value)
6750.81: 37.89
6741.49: 39.52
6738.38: 38.91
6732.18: 39.53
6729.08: 39.22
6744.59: 39.52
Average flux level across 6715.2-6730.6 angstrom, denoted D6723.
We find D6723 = 39.1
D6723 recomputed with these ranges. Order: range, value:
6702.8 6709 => 39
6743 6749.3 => 39.1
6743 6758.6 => 38.6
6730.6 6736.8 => 39.3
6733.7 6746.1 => 39.3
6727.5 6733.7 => 39.4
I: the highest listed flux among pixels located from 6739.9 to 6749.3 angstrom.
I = 39.52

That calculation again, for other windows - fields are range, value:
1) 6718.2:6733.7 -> 39.53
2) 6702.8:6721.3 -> 39.54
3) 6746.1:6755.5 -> 38.68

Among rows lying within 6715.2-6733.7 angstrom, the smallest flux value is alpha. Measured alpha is 38.73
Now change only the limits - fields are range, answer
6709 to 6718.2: 39.24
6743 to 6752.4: 37.89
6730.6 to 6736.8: 39.07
